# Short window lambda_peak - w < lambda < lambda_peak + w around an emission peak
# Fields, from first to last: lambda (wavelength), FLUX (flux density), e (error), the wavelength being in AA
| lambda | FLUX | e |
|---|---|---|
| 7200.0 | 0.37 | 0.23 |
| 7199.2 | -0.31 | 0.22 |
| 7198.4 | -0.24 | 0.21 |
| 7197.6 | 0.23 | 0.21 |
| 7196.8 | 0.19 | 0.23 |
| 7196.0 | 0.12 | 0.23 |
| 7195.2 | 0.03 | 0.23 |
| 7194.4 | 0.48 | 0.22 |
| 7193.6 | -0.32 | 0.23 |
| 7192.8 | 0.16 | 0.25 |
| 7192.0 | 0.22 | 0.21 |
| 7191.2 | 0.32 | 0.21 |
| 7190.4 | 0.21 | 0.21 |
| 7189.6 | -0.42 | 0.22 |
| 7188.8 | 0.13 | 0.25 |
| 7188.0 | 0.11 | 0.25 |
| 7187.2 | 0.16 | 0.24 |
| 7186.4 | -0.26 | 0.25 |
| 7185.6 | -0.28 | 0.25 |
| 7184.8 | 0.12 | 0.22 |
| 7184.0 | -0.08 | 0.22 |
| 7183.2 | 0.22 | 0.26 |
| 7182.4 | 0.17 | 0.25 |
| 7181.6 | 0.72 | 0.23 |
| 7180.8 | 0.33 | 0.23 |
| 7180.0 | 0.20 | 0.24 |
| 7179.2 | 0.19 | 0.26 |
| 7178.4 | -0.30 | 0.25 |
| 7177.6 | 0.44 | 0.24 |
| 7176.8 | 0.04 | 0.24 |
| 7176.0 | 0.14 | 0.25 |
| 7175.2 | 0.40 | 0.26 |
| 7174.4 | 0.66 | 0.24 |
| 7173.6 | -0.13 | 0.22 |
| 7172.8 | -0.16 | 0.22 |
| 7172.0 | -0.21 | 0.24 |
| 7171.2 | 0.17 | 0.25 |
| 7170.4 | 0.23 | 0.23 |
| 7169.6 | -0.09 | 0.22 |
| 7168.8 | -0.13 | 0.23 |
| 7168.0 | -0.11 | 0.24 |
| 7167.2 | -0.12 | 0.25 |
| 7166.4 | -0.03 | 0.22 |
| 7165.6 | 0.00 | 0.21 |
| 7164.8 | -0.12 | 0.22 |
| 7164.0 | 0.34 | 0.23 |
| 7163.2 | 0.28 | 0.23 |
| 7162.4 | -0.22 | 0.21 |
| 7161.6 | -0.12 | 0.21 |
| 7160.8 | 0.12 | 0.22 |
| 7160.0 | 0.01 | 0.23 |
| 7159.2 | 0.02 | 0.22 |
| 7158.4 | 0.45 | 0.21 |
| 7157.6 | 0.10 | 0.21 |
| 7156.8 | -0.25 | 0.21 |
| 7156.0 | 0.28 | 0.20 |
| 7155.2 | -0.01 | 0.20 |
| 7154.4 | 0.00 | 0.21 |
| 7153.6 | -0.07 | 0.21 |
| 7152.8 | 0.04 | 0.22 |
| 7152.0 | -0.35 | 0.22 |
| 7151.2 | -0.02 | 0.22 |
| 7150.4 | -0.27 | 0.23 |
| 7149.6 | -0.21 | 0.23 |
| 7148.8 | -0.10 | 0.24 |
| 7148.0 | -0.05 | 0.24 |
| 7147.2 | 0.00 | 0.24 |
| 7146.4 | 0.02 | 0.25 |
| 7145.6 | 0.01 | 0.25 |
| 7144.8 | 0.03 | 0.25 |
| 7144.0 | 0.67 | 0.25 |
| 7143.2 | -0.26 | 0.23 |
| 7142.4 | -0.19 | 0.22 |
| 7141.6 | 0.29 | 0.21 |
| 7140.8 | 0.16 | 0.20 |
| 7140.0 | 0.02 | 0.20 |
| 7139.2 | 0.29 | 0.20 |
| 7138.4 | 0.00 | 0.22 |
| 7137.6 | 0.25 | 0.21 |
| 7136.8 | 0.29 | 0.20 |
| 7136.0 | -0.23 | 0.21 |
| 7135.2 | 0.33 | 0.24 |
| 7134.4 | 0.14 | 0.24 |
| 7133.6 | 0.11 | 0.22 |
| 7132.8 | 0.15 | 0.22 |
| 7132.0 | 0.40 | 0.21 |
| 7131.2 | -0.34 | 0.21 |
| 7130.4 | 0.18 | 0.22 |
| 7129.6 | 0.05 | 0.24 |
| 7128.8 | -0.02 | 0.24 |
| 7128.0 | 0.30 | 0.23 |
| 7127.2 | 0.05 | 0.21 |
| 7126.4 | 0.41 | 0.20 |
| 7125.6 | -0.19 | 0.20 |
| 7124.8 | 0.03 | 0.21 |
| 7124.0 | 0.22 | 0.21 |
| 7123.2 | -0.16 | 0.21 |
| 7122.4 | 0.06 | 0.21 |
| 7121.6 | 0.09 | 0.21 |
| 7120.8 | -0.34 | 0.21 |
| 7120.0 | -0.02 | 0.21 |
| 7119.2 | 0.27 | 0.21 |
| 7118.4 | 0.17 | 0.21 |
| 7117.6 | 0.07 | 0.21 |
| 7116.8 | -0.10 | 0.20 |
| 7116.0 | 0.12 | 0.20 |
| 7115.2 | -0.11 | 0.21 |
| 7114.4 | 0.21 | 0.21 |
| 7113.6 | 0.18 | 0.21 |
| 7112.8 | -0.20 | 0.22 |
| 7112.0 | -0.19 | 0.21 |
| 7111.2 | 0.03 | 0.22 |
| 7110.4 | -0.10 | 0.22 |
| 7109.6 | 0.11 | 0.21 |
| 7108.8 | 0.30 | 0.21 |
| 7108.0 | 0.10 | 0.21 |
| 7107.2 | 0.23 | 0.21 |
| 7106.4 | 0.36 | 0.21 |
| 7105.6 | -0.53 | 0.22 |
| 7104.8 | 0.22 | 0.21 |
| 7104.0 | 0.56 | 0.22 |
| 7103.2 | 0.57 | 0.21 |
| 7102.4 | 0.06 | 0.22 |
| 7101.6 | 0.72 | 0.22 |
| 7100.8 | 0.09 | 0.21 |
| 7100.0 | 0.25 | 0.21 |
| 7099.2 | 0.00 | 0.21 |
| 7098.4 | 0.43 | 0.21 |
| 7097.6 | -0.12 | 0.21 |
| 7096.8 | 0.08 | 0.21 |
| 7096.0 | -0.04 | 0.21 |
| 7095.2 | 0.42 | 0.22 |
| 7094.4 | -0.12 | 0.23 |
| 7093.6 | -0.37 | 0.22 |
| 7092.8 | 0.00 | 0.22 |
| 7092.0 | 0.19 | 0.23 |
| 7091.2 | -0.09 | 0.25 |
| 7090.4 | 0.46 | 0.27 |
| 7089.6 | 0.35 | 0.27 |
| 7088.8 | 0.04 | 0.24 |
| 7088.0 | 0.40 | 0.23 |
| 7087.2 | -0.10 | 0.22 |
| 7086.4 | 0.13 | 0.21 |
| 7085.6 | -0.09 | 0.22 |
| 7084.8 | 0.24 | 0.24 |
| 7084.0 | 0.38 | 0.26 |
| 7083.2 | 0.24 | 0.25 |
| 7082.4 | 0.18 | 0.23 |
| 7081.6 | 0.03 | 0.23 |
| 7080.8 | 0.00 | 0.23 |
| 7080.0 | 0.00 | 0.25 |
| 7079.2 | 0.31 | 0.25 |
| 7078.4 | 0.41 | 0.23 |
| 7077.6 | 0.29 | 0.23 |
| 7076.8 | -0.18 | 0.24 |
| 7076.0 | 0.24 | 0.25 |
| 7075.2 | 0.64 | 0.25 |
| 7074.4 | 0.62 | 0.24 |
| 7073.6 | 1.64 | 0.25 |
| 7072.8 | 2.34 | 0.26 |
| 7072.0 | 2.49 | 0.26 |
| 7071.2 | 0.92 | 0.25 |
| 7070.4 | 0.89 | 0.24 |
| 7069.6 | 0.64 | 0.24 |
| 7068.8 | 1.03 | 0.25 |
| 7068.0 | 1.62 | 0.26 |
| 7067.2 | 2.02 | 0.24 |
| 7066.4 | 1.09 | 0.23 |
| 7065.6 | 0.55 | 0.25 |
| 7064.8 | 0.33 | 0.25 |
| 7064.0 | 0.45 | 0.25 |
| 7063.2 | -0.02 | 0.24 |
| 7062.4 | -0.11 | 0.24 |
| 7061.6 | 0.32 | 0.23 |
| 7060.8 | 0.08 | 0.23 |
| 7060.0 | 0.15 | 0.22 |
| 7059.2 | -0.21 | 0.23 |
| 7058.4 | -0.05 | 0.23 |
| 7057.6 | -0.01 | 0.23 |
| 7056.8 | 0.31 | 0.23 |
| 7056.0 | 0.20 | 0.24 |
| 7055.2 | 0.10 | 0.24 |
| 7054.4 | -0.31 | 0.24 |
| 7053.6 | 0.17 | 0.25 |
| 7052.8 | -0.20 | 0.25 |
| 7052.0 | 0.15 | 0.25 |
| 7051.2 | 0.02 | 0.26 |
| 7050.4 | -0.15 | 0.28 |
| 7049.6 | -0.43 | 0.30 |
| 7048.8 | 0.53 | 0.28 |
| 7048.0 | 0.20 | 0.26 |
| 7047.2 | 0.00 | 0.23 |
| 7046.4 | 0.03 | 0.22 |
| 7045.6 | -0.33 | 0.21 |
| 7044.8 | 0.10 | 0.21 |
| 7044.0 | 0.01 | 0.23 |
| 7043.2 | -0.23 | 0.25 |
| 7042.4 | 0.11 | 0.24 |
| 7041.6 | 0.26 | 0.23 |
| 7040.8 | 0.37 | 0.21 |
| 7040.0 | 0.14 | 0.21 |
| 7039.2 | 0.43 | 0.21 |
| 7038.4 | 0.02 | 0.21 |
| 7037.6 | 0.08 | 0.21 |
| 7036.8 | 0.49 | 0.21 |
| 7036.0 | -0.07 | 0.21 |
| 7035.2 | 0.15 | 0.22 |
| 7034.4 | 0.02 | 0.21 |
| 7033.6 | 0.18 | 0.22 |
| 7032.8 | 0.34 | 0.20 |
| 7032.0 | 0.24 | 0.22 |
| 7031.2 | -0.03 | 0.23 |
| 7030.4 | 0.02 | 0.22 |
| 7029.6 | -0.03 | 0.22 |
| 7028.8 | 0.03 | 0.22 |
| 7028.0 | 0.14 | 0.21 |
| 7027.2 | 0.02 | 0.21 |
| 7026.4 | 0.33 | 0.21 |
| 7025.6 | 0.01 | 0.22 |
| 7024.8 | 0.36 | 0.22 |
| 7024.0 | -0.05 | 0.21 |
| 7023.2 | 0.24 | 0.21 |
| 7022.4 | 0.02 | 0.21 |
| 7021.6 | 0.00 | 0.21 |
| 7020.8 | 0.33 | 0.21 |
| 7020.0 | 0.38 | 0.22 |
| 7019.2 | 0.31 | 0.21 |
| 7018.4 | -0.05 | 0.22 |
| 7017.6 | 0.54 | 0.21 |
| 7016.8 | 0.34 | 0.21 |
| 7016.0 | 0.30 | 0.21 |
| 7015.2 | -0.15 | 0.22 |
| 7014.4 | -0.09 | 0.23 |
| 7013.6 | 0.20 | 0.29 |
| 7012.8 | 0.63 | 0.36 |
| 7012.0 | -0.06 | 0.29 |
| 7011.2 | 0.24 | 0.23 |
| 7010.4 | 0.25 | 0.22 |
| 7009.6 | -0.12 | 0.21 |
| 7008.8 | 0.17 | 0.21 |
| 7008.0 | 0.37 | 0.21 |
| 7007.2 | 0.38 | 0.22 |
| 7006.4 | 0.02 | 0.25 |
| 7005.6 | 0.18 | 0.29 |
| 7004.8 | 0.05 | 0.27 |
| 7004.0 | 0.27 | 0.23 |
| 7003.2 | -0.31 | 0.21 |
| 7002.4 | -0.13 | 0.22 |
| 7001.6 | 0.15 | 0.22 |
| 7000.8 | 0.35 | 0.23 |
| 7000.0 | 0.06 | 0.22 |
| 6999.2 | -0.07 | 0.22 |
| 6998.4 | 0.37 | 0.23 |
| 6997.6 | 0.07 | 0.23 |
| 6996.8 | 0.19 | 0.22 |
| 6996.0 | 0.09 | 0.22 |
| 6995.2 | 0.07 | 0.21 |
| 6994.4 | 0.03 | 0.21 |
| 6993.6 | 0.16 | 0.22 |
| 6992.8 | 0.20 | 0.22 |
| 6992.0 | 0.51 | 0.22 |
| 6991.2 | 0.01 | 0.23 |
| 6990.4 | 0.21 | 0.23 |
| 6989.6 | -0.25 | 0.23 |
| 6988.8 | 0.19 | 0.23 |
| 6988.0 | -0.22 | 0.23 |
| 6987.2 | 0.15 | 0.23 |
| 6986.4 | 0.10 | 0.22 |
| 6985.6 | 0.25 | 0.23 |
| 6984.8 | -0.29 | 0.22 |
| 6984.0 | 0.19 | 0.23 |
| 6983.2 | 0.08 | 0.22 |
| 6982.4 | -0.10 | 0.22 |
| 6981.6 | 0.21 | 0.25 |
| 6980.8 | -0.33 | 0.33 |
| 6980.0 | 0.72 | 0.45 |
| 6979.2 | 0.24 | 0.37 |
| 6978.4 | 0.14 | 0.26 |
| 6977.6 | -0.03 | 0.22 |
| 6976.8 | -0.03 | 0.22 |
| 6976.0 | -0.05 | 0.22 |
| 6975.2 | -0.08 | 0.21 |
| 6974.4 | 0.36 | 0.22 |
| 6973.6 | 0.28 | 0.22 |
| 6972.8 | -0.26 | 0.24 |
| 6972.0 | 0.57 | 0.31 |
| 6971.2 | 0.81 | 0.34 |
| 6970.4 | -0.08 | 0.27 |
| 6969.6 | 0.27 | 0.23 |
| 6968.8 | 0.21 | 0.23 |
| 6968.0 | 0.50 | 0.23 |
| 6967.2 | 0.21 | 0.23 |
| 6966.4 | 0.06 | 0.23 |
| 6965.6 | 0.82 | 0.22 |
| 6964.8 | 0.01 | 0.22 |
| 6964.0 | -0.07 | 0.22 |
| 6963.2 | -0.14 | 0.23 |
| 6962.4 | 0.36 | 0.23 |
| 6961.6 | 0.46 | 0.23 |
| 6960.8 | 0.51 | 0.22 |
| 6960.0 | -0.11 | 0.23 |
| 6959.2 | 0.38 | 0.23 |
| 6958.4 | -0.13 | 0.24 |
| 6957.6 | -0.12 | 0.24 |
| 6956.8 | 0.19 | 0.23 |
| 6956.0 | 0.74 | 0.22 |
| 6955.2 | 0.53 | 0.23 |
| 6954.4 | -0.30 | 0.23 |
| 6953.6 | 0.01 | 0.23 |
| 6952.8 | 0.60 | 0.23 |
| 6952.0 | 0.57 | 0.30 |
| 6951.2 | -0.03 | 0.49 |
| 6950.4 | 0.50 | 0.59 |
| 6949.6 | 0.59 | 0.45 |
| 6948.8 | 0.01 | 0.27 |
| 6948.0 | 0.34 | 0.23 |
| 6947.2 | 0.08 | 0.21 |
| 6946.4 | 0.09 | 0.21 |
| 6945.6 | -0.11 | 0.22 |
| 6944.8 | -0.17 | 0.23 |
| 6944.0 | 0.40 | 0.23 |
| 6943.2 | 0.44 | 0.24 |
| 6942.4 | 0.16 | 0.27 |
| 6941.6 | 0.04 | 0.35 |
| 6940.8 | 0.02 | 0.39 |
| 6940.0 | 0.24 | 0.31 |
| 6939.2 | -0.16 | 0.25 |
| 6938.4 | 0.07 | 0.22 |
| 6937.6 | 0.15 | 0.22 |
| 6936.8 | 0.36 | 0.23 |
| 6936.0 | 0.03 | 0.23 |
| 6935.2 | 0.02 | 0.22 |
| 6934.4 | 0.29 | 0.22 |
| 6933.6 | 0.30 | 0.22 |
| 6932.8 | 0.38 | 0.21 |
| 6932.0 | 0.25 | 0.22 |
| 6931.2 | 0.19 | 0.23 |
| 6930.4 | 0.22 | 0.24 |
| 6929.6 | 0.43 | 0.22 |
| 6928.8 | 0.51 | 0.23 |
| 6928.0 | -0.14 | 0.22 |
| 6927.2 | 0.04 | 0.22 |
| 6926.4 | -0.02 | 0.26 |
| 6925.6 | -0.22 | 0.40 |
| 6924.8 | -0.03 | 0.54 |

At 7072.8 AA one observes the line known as [O II]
